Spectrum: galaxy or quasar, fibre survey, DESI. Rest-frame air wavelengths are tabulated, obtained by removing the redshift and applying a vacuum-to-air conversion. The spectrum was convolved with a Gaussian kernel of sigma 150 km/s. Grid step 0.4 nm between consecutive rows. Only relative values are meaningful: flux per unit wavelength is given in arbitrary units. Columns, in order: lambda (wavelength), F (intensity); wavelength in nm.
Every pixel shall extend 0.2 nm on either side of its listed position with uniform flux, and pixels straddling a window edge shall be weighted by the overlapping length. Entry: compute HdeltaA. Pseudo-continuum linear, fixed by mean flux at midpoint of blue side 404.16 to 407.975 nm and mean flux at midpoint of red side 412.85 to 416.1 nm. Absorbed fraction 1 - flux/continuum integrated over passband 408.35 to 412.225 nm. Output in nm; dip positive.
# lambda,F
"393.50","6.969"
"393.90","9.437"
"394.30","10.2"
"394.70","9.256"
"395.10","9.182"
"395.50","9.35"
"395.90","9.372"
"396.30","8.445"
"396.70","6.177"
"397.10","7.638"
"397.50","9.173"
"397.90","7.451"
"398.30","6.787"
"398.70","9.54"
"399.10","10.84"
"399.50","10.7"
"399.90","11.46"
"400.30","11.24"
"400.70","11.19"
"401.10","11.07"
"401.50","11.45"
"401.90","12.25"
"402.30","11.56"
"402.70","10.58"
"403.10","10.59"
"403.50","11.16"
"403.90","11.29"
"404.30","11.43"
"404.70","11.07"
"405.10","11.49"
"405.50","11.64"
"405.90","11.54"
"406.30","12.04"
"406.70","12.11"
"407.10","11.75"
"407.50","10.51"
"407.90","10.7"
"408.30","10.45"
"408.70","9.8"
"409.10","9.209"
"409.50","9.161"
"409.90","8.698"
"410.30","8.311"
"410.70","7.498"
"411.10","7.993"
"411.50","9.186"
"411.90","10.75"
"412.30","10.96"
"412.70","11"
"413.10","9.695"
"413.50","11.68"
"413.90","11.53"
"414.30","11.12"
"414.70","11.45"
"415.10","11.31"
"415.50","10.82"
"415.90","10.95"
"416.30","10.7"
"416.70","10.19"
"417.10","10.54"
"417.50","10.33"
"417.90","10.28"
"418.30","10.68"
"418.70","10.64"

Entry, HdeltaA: 0.75 nm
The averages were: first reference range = 11.5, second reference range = 11.1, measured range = 9.08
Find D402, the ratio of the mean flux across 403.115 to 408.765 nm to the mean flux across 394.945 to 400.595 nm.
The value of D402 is 1.23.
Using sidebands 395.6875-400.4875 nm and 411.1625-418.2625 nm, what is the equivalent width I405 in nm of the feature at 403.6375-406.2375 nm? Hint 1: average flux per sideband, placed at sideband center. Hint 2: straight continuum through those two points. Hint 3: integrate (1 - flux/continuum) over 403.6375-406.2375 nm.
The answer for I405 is -0.456 nm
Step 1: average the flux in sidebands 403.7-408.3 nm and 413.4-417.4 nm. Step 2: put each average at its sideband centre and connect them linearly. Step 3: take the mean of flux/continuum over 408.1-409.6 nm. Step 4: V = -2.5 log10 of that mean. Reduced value 0.163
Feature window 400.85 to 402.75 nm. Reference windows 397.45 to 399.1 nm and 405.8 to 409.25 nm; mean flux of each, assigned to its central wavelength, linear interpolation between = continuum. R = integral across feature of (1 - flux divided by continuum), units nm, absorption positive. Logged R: -0.41 nm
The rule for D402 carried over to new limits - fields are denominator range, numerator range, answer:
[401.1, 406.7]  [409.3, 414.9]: 0.87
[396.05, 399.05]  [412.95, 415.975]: 1.38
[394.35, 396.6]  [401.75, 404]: 1.24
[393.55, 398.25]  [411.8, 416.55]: 1.28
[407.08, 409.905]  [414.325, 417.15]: 1.09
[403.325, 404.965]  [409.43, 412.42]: 0.80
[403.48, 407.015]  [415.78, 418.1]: 0.91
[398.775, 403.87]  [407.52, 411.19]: 0.83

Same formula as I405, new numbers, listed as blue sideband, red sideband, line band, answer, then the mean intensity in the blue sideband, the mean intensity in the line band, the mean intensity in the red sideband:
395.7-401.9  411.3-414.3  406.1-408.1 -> -0.23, 9.59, 11.4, 10.7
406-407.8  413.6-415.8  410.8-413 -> 0.29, 11.5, 9.85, 11.3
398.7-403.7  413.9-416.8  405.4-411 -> 0.44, 11.1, 10.2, 11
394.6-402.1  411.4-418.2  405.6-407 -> -0.23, 9.61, 11.9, 10.8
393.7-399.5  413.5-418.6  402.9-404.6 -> -0.27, 8.84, 11.1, 10.9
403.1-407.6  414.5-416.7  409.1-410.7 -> 0.37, 11.4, 8.63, 11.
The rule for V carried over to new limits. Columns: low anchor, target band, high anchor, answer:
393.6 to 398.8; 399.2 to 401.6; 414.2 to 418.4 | -0.23 mag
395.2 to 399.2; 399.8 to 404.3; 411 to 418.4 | -0.24 mag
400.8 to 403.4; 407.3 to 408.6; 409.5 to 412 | -0.11 mag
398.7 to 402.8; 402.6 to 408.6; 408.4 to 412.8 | -0.10 mag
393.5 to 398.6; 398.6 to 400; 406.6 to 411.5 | -0.21 mag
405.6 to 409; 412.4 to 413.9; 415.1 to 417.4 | -0.01 mag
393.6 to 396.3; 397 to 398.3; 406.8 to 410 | 0.19 mag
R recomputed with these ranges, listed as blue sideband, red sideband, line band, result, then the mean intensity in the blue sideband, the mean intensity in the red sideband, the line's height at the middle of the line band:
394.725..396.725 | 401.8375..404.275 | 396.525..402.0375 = 0.13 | 8.77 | 11.2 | 9.95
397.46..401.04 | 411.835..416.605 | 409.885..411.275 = 0.35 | 9.9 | 11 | 10.7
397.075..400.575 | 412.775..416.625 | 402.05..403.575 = -0.17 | 9.55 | 11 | 9.92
